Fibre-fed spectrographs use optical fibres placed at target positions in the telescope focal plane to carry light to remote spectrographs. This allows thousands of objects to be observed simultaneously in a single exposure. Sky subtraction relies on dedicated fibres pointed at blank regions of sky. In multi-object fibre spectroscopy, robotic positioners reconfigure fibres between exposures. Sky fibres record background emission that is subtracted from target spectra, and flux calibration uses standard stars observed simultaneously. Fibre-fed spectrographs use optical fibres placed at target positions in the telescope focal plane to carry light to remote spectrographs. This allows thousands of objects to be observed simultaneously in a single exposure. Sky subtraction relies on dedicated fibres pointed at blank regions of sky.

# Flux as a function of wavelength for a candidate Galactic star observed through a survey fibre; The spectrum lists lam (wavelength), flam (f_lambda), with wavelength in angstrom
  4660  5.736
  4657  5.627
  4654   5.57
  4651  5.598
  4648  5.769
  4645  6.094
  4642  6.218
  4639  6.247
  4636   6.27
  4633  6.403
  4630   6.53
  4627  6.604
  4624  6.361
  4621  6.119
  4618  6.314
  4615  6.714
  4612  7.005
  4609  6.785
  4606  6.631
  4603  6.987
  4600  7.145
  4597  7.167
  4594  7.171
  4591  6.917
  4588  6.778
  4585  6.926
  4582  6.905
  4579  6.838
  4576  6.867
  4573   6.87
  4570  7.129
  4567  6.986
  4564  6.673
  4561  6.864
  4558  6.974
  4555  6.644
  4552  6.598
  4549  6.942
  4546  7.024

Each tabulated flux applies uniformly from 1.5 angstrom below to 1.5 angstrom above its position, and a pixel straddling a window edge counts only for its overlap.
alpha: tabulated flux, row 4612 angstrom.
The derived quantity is 7.005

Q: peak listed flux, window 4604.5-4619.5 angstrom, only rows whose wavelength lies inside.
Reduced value 7.005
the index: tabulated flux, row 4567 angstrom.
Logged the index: 6.986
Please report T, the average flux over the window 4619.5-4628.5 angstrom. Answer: 6.36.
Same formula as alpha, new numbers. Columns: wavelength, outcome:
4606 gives 6.631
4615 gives 6.714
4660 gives 5.736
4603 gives 6.987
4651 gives 5.598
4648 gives 5.769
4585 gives 6.926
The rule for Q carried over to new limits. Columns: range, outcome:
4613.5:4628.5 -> 6.714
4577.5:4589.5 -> 6.926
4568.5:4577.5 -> 7.129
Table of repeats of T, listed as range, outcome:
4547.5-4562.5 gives 6.8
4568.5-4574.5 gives 7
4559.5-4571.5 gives 6.91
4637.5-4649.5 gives 6.08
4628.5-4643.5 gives 6.33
